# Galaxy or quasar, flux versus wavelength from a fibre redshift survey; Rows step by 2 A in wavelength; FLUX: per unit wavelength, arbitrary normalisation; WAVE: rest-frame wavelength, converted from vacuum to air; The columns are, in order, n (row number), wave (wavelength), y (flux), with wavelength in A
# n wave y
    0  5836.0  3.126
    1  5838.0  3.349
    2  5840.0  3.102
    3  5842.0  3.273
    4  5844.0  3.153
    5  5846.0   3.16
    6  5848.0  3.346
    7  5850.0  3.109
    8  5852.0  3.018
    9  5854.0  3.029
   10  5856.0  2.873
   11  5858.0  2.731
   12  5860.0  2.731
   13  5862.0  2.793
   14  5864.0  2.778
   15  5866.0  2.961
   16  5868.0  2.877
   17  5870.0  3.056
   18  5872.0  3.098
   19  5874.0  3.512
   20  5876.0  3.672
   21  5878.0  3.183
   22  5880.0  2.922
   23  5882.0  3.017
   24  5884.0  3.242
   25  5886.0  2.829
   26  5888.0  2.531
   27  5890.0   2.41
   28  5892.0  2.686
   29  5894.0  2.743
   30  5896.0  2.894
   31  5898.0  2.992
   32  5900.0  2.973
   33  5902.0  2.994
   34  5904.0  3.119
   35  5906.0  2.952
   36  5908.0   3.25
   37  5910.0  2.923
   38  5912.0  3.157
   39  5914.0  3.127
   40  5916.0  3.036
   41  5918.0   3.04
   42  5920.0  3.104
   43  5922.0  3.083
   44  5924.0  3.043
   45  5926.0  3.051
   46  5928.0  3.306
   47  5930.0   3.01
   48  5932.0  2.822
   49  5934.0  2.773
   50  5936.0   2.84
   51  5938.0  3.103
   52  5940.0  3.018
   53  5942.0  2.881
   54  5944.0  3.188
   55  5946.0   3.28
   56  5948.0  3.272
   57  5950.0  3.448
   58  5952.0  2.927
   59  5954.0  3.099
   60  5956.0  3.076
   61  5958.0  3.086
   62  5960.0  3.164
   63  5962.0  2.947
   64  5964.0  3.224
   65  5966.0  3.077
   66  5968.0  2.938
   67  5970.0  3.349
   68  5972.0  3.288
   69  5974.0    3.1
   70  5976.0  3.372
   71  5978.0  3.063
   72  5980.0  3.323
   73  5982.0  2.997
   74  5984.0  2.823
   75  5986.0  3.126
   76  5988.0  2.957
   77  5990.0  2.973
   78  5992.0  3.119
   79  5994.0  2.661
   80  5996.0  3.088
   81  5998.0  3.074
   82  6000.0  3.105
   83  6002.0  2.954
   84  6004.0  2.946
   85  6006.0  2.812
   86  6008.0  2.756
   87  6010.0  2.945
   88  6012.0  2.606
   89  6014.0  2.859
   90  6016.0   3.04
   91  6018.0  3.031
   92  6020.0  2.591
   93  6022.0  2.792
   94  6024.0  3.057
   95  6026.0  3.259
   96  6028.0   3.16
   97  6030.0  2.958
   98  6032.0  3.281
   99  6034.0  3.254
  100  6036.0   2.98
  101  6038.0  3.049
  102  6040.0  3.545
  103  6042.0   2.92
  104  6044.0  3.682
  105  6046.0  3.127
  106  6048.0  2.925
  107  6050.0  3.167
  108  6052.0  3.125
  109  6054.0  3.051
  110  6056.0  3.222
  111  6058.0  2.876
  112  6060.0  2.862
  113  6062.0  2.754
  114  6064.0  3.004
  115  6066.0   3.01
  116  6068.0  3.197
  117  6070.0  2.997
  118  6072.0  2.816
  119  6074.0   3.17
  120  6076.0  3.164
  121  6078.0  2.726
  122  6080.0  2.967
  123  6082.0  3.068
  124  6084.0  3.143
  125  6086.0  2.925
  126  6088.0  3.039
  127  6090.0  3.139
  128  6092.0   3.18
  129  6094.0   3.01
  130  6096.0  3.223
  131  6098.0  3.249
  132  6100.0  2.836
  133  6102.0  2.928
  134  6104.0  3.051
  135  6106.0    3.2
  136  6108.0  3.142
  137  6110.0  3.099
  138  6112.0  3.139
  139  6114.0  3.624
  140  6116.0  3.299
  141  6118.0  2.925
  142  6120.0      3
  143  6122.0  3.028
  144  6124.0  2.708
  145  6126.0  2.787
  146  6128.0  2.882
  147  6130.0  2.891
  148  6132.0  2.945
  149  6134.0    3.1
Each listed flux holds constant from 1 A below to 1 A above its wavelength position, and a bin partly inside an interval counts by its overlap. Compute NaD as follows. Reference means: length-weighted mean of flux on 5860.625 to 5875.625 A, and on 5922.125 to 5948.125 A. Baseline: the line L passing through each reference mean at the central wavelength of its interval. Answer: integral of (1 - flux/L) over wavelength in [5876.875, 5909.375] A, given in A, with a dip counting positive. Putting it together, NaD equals 1.18 A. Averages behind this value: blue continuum 3.03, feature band 2.92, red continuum 3.04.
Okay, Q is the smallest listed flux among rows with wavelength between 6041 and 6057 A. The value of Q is 2.92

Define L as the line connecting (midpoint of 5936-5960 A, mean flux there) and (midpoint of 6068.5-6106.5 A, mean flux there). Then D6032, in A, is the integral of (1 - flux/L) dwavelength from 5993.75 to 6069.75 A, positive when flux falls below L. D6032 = 1.2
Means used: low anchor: 3.11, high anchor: 3.04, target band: 3.02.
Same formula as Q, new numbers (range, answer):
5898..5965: 2.773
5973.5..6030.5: 2.591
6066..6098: 2.726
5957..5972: 2.938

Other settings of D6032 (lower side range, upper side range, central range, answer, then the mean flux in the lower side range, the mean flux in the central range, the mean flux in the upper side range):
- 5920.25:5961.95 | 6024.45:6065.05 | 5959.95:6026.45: 1.8 A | 3.07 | 3.01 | 3.11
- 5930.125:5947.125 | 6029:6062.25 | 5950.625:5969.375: -0.4 A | 2.99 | 3.07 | 3.11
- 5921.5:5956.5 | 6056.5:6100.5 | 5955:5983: -0.8 A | 3.07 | 3.14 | 3.02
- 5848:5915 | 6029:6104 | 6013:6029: 0.4 A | 2.98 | 2.97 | 3.07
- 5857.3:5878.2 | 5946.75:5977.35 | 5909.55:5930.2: 0.1 A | 3.03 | 3.09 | 3.16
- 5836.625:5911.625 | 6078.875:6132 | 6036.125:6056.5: -0.9 A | 3.01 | 3.17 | 3.05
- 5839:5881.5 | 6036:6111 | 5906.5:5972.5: -0.4 A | 3.07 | 3.09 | 3.07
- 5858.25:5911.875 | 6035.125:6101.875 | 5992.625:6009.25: 0.5 A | 2.97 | 2.93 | 3.06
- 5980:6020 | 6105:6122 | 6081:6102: 0.3 A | 2.94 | 3.07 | 3.17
